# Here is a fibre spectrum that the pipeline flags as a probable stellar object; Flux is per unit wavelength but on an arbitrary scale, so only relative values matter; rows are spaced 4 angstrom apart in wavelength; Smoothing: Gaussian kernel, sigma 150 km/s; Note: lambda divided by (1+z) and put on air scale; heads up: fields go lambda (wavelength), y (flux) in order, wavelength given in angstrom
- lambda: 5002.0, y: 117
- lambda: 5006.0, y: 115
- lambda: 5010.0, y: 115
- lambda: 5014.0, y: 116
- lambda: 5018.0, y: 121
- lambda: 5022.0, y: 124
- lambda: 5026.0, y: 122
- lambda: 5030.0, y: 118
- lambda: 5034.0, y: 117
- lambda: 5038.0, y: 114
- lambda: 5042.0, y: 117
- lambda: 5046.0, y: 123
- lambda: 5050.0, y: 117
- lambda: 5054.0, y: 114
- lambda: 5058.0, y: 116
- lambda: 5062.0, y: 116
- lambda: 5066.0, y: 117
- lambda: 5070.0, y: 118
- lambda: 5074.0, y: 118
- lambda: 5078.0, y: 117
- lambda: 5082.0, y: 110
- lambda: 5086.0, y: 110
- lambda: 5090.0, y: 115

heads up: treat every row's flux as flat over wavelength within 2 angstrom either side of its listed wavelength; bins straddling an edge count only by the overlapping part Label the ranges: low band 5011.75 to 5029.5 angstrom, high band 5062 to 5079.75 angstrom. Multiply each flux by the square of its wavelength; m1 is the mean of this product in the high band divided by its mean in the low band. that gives 1.0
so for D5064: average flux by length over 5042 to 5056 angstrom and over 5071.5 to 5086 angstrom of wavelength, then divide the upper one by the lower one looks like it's 1.0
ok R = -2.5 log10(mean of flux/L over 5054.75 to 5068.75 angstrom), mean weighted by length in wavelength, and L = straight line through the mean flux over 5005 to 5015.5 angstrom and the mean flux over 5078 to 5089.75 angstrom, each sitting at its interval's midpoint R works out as -0.031 mag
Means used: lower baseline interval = 115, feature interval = 116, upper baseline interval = 112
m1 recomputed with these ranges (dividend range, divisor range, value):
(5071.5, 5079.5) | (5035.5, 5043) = 1.03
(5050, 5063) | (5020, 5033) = 0.97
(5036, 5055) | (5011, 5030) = 0.98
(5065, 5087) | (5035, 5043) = 1.01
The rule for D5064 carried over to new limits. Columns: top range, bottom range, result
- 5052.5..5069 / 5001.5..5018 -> 1.00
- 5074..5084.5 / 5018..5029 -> 0.93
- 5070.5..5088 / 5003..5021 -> 0.97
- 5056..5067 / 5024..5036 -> 0.98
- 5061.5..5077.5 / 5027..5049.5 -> 1.00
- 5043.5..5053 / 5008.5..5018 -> 1.02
